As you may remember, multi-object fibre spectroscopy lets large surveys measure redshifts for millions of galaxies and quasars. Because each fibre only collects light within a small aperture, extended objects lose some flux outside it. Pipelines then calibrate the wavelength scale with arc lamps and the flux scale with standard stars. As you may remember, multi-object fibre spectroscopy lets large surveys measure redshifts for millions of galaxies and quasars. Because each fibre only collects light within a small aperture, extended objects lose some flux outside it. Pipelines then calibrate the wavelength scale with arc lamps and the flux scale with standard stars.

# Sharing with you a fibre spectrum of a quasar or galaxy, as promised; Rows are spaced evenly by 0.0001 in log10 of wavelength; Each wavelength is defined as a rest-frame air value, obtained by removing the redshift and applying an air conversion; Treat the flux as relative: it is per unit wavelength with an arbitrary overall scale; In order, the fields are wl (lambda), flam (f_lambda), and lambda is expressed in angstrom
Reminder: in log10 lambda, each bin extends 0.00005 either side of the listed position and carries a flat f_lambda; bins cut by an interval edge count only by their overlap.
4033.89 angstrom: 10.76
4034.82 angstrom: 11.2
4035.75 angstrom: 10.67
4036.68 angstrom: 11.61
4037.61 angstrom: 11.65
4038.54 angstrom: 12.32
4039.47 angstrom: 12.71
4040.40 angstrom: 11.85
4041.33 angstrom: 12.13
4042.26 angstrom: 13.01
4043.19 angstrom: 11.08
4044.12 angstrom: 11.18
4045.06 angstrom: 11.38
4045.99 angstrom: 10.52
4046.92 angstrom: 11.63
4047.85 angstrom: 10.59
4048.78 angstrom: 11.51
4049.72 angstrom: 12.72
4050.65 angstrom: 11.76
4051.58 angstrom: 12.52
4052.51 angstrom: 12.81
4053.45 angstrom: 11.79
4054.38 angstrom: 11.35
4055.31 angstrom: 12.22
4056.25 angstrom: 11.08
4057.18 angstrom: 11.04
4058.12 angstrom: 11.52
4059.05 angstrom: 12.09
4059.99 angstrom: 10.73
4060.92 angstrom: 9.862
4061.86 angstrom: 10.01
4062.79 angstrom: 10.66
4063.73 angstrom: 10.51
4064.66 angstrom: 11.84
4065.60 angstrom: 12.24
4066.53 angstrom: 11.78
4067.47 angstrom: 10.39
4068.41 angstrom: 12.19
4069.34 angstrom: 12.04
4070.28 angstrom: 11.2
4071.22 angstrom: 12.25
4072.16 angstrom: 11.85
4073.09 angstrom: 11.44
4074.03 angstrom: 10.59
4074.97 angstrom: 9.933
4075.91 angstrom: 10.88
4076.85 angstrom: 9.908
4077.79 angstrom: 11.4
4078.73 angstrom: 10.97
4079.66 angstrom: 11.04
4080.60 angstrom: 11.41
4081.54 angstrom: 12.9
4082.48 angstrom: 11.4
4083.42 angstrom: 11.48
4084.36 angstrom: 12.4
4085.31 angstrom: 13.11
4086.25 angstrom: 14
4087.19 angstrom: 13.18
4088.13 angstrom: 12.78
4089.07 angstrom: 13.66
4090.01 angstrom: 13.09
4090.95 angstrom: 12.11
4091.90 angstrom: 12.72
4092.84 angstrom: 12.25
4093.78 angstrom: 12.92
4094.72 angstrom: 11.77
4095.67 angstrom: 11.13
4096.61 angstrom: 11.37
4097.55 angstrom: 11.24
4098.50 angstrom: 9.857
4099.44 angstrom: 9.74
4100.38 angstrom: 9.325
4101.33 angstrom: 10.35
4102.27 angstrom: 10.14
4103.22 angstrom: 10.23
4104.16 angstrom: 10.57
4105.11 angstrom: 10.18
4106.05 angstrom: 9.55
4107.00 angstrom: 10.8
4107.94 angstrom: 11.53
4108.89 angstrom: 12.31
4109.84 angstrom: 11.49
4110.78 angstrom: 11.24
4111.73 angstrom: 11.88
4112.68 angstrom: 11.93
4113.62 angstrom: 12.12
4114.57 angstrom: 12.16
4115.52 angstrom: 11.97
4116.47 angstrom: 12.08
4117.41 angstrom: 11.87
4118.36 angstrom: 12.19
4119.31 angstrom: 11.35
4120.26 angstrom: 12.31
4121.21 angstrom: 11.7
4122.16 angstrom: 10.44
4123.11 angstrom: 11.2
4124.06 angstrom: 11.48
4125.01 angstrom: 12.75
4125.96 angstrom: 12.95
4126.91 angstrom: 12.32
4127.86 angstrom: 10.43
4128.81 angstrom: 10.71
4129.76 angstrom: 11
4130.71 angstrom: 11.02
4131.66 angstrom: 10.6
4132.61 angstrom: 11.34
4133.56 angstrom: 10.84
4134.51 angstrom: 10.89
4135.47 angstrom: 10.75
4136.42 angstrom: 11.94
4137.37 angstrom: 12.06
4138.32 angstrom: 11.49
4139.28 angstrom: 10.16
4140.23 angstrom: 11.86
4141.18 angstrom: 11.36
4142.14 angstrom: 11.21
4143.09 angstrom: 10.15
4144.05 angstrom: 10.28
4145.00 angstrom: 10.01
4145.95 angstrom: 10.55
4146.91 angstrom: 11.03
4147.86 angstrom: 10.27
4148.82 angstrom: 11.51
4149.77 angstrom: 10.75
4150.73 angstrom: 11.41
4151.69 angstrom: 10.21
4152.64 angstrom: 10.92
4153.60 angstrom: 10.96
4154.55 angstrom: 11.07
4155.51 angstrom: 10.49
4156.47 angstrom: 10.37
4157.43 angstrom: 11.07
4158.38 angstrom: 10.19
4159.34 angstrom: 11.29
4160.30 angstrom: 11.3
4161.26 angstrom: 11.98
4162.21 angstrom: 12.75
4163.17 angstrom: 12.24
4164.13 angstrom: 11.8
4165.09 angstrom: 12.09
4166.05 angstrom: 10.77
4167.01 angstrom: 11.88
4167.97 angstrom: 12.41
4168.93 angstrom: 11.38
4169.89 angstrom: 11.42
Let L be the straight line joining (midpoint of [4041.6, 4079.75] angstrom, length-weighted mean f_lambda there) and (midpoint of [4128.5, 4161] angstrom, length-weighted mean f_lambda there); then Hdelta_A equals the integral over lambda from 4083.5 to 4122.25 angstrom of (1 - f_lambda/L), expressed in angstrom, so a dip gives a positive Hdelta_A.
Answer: -1.7 angstrom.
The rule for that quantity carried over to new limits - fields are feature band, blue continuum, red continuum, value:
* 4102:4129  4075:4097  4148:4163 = 0.4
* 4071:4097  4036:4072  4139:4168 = -1.1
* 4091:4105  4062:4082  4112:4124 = 0.7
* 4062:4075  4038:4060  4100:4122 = 0.3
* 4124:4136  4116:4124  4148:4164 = 0.2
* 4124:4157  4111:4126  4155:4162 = 1.0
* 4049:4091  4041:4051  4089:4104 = -0.9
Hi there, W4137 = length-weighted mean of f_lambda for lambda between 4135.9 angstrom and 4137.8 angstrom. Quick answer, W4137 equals 12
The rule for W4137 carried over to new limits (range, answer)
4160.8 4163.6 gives 12.4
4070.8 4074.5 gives 11.5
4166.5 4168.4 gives 12.1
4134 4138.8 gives 11.4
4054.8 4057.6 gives 11.5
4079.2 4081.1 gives 11.2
